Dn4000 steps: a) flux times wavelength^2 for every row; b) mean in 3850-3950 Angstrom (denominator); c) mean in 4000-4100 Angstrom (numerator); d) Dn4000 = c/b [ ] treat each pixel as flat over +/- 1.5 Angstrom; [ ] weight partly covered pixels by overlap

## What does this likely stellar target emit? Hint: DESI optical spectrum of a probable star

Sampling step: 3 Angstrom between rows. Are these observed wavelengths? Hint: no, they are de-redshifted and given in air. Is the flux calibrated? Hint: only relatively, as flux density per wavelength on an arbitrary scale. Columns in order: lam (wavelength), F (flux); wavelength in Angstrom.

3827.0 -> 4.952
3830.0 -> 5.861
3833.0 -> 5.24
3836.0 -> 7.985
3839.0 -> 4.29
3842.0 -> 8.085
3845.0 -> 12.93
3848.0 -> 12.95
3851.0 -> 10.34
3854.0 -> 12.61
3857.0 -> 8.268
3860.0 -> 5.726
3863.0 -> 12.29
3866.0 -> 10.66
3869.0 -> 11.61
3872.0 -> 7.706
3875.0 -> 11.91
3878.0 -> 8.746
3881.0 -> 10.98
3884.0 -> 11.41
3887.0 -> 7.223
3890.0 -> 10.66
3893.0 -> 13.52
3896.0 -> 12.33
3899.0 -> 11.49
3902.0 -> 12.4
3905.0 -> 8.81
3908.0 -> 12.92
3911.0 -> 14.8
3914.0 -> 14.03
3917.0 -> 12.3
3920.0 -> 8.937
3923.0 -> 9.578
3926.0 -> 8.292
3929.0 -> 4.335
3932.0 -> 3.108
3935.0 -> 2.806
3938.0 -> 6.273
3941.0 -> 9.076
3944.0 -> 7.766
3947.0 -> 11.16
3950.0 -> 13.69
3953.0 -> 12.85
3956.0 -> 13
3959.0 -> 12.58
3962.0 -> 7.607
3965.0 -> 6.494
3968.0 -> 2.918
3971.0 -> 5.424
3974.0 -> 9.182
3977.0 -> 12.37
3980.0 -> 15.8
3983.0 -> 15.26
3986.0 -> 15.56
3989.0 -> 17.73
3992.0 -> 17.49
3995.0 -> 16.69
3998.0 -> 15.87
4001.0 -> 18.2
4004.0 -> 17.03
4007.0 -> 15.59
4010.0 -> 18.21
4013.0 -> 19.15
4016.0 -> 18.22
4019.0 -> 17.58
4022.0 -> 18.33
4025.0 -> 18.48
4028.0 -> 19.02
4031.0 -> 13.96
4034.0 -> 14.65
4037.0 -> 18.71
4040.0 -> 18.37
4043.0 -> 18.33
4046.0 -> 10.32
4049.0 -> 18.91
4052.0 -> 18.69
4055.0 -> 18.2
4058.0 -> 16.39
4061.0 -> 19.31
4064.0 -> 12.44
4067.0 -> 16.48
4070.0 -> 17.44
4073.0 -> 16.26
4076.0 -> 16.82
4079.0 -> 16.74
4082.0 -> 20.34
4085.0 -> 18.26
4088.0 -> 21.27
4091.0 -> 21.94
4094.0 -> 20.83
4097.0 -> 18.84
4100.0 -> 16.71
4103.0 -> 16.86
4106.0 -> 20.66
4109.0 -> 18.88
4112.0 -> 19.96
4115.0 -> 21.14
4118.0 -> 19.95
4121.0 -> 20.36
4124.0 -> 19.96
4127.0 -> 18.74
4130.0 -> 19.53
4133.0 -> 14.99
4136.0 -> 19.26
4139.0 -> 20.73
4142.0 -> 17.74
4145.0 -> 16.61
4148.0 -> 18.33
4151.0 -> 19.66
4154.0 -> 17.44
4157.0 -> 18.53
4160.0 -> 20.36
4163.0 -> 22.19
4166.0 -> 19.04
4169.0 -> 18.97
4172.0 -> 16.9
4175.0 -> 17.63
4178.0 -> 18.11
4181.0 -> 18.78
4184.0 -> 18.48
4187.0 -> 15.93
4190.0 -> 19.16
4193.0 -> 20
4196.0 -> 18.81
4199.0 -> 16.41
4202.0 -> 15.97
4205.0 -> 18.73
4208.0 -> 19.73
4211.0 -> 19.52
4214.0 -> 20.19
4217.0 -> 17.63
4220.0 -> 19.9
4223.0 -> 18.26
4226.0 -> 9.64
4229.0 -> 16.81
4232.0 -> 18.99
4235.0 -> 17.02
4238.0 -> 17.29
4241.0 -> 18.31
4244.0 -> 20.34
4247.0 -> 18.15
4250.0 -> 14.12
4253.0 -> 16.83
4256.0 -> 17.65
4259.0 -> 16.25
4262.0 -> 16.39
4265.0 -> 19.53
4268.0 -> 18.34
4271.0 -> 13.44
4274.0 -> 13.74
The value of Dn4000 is 1.93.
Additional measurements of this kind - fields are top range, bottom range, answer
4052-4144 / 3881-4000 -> 1.84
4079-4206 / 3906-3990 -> 2.04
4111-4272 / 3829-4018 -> 1.86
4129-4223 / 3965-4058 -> 1.28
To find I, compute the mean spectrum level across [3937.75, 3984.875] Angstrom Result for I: 10.2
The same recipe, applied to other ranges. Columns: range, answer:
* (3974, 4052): 16.7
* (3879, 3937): 9.95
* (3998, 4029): 17.9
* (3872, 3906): 10.8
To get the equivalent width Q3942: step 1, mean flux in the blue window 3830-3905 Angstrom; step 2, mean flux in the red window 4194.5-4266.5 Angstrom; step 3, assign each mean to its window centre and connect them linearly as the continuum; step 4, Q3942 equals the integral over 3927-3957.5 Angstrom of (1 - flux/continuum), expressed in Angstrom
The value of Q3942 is 8.4 Angstrom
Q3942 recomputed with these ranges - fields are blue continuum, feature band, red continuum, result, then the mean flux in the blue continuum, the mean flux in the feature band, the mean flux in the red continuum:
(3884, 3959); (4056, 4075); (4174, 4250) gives -3.3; 10.1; 16.4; 17.9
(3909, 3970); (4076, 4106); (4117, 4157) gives -4.8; 9.08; 19.1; 18.7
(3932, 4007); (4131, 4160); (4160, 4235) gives -2.7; 11.7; 18.3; 18.2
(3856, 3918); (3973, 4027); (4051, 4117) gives -4.7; 11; 16.6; 18.4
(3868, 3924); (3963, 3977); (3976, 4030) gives 7.8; 11.1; 6.74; 17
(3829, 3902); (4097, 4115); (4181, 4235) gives -3.9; 9.86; 18.8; 17.9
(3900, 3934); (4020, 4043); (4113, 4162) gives -4.4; 9.87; 17.4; 19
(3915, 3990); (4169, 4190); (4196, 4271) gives -2.4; 9.74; 17.8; 17.5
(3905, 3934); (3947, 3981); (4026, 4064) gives 5.6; 9.64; 10.1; 16.9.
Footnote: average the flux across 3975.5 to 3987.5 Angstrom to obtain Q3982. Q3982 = 14.7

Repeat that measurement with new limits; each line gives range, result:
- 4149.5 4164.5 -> 19.6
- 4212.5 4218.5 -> 18.9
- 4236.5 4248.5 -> 18.5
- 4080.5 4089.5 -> 20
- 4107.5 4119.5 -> 20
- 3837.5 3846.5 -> 8.43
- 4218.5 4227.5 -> 15.9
